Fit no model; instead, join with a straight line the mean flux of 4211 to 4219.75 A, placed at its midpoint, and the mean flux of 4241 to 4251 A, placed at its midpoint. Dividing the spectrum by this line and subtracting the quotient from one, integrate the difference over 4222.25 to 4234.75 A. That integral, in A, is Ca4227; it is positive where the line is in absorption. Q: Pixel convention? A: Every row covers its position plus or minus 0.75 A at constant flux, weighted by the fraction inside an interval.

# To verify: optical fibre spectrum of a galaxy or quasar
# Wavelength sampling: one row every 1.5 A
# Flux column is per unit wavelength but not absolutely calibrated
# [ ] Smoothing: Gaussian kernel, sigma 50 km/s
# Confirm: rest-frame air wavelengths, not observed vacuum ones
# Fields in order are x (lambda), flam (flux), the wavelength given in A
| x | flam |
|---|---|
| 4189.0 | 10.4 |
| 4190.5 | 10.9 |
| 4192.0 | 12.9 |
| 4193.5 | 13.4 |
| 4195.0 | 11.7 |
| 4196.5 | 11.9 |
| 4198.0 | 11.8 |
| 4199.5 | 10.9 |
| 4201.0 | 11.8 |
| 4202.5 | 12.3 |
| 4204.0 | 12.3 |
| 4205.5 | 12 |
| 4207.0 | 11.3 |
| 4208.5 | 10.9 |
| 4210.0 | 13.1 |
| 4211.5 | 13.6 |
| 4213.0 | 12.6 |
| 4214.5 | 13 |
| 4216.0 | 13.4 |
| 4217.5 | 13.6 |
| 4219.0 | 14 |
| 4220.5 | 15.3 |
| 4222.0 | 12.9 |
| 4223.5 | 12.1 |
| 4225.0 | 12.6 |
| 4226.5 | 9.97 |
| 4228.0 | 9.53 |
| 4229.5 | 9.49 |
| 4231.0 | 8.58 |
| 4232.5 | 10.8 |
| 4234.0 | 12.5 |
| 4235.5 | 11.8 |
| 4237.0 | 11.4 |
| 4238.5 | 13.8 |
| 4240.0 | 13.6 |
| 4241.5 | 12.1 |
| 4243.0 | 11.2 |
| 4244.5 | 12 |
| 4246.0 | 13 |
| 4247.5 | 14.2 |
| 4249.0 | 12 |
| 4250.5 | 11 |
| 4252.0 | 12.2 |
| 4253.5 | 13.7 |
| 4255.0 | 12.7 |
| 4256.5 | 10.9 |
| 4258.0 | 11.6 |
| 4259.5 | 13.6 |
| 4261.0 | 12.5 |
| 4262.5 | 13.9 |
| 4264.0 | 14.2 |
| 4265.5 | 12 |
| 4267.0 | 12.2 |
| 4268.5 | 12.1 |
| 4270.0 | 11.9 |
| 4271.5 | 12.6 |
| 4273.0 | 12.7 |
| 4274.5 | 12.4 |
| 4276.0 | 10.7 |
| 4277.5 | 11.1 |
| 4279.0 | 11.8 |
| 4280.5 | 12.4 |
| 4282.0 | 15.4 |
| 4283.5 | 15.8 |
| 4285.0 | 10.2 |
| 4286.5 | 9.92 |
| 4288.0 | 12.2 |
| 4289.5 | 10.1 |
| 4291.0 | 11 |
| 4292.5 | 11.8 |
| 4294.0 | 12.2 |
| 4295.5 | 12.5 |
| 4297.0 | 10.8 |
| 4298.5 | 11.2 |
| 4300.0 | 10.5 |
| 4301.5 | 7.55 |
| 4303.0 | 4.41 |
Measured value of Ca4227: 2.0 A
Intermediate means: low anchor 13.4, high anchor 12.2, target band 10.8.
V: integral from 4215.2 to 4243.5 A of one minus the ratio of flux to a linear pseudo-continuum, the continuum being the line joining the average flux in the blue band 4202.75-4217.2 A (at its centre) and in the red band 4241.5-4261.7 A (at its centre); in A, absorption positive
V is 0.9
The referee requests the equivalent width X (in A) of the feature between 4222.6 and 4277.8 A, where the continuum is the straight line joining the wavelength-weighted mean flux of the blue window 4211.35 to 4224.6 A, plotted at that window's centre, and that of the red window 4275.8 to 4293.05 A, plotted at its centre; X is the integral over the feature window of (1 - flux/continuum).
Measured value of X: 2.6 A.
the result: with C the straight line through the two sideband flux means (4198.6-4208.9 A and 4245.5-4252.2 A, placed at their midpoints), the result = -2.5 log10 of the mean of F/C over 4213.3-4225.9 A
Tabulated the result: -0.12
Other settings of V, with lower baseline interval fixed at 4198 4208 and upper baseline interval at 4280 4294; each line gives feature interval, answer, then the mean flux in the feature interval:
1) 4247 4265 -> -1.1 A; 12.7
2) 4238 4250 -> -0.8 A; 12.7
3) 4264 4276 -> -0.3 A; 12.3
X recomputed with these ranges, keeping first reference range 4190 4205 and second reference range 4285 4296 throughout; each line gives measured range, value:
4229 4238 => 0.6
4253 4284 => -3.2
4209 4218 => -1.0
